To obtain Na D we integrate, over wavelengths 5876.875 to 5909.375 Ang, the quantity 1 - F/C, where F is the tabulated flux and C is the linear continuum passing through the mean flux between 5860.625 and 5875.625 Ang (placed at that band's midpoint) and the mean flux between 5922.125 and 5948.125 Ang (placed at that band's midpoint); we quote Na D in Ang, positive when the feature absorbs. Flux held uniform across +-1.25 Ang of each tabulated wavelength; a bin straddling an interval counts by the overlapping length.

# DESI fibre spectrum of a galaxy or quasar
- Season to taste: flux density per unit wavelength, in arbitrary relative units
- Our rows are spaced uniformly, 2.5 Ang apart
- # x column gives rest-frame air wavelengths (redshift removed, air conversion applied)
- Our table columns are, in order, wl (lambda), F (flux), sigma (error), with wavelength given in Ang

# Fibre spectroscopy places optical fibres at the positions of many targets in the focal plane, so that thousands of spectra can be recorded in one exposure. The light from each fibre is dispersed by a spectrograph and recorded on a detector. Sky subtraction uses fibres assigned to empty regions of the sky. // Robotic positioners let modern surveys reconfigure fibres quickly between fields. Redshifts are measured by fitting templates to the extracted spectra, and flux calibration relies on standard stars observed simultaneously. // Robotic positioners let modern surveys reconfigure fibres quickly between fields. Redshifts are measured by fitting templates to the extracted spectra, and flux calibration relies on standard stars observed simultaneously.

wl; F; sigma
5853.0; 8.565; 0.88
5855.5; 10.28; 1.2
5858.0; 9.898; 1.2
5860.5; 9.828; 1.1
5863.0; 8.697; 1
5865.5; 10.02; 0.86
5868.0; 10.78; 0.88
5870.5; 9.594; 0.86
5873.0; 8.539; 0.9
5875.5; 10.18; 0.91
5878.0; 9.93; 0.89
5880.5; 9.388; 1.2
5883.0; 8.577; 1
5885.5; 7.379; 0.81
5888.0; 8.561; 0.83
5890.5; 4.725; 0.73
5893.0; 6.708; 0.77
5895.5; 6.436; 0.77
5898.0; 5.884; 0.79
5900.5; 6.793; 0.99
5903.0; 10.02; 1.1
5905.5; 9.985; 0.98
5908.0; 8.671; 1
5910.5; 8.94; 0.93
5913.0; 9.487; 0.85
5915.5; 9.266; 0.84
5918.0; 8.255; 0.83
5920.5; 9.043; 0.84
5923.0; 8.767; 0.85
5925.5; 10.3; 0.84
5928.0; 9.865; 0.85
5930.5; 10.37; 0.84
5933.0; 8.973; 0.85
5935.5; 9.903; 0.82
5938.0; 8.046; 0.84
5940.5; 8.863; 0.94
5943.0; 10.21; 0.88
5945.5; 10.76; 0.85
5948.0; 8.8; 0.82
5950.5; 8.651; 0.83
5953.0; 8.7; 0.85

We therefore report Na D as 5.7 Ang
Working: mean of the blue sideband 9.61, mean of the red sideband 9.58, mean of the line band 7.92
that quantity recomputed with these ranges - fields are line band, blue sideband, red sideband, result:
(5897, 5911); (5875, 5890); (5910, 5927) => 0.94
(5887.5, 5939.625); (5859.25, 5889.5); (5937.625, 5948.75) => 4.73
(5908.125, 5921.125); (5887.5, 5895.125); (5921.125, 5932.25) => -0.55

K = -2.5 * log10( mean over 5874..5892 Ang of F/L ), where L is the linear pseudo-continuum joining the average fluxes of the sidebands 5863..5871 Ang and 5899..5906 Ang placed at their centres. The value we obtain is 0.13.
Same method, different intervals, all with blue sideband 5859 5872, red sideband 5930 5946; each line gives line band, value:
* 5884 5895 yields 0.37 mag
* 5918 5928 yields 0.03 mag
